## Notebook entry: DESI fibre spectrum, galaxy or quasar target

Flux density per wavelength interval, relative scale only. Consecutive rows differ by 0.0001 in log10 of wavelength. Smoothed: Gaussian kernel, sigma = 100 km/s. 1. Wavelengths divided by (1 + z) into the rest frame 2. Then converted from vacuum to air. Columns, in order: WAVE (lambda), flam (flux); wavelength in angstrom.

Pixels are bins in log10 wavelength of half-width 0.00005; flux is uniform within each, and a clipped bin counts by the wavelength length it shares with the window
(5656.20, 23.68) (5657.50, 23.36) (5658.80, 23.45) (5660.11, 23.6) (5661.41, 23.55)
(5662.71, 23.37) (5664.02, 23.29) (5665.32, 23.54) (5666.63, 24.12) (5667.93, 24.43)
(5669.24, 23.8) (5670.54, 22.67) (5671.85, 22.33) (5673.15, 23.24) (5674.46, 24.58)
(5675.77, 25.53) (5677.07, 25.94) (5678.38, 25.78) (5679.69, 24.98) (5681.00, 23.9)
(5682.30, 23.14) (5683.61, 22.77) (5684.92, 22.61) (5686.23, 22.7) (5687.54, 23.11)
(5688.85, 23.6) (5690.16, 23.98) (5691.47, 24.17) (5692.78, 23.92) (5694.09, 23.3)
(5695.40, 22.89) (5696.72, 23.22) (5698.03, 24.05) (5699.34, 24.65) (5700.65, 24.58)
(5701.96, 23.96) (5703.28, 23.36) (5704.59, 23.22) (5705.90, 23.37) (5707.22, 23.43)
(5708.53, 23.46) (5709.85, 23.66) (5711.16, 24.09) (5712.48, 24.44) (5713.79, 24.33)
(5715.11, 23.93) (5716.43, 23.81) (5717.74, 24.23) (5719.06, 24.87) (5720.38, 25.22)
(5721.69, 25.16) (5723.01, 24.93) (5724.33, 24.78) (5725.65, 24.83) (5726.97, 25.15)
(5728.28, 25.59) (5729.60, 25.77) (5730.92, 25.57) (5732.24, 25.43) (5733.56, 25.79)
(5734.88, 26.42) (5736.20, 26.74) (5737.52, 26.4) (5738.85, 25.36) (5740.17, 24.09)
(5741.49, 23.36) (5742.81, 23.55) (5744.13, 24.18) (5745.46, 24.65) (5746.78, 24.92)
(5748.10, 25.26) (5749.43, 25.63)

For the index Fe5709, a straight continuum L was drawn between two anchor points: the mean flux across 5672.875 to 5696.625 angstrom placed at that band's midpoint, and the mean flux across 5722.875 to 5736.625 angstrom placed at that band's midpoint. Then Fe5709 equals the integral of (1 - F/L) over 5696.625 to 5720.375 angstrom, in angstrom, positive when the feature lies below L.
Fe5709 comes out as 0.8 angstrom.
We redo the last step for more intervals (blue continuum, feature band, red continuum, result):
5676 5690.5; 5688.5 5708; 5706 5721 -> 0.23 angstrom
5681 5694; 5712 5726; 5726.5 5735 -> 0.25 angstrom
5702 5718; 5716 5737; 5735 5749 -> -0.80 angstrom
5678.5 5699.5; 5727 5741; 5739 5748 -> -0.87 angstrom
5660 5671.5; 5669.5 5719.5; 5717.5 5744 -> 0.89 angstrom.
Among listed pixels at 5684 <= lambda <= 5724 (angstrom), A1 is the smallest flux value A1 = 22.61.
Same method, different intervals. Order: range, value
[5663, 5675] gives 22.33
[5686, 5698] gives 22.7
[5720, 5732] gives 24.78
